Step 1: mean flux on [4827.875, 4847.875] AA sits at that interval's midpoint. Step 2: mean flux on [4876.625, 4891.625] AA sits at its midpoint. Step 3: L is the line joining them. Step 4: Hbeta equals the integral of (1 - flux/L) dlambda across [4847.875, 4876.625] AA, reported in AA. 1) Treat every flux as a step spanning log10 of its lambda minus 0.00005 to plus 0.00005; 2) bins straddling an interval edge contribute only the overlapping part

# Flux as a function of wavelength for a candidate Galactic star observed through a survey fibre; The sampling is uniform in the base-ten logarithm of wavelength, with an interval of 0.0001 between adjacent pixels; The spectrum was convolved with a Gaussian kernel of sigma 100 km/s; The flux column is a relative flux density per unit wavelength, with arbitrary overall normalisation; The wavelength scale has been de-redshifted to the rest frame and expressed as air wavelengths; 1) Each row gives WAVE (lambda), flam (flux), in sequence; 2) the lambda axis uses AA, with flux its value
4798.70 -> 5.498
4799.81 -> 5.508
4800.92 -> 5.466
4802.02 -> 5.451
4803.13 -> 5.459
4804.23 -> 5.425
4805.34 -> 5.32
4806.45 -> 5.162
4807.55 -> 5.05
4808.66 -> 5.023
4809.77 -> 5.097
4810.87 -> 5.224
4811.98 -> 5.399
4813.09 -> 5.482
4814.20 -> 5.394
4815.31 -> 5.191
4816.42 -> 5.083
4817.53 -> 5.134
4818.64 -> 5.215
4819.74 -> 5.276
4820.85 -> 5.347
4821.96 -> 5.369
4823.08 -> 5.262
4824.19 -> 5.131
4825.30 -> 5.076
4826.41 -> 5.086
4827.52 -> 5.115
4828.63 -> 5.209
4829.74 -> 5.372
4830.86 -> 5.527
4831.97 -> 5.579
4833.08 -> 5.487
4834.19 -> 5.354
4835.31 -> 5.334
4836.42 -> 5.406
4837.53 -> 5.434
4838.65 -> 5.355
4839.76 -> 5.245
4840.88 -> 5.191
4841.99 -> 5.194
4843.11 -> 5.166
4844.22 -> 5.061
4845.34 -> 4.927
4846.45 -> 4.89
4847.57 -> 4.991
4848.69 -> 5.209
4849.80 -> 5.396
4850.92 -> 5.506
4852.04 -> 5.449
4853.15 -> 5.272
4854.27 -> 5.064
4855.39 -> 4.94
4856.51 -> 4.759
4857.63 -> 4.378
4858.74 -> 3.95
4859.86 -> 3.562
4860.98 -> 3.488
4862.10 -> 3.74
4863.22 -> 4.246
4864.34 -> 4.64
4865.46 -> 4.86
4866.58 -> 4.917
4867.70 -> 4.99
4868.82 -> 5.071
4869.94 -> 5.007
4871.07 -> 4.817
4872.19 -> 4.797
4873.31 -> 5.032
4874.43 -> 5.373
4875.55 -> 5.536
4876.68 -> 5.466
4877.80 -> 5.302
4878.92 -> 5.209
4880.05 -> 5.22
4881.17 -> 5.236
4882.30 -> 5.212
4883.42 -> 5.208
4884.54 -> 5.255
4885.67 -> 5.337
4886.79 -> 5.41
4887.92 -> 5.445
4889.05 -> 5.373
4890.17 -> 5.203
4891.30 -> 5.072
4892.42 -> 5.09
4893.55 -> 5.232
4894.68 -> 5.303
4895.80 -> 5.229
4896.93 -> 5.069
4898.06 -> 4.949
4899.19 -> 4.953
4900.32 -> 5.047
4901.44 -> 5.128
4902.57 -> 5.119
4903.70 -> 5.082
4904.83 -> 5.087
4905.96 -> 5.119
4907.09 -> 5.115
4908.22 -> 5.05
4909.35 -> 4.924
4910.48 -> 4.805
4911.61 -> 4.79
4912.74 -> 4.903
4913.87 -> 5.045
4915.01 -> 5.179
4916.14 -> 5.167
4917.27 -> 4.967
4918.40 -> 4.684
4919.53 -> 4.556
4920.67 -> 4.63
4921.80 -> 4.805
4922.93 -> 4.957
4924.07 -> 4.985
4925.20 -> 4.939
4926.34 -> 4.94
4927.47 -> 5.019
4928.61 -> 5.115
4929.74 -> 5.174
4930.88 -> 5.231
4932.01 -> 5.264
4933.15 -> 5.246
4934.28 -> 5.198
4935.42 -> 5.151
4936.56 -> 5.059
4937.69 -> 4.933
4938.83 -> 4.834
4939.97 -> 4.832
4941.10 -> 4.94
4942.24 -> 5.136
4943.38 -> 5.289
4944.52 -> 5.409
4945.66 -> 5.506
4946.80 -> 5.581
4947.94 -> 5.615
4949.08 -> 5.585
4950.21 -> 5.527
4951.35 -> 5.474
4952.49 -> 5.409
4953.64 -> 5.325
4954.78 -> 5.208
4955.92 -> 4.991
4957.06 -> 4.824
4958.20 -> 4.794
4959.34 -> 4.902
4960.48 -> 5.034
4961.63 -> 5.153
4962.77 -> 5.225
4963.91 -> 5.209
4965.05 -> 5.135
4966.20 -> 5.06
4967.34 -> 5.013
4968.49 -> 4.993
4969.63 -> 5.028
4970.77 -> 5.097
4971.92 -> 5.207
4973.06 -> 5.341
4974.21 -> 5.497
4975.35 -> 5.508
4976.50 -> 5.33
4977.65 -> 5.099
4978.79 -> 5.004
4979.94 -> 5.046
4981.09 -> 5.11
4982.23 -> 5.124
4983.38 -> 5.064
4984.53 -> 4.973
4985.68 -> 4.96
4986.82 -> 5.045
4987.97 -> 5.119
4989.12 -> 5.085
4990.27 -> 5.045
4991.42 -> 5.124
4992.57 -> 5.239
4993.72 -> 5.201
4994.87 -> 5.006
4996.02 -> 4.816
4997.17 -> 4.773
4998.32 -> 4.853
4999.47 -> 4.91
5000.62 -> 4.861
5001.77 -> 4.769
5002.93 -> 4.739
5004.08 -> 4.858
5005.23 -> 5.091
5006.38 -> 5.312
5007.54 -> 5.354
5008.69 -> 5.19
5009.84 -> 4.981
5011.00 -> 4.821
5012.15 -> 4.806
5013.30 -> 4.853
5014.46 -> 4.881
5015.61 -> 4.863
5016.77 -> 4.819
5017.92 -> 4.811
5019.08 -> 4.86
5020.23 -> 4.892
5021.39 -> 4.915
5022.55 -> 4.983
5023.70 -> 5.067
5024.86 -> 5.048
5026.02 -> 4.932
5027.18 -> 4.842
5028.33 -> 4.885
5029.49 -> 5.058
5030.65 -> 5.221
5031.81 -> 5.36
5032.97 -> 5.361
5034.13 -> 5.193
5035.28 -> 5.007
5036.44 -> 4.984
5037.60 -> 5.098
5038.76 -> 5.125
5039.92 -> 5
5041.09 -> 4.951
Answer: 2.5 AA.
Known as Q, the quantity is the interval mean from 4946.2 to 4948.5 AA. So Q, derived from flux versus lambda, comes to 5.59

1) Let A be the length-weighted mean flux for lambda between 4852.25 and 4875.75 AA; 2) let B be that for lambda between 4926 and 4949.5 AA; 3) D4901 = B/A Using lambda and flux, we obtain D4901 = 1.11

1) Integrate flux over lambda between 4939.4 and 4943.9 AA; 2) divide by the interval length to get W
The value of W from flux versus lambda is 5.05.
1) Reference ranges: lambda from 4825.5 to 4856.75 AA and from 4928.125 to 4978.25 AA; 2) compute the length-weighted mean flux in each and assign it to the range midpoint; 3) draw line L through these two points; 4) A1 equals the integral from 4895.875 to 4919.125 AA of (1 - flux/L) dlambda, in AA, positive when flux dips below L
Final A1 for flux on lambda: 0.9 AA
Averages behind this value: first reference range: 5.24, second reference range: 5.19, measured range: 5.01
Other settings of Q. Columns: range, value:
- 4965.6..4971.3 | 5.04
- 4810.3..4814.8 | 5.37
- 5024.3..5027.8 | 4.94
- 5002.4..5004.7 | 4.81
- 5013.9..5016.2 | 4.87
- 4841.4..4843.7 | 5.19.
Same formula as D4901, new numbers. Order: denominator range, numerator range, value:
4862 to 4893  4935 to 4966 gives 1.02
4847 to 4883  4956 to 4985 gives 1.04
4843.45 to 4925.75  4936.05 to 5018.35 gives 1.02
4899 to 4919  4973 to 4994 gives 1.03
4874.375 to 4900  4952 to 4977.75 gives 0.98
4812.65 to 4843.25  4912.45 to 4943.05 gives 0.95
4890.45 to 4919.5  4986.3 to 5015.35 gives 0.99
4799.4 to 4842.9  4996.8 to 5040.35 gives 0.94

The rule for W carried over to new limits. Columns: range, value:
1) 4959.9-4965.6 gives 5.15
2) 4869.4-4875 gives 5.01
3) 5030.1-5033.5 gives 5.31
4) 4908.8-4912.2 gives 4.84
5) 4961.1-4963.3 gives 5.2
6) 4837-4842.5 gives 5.28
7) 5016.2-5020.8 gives 4.85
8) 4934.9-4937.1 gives 5.1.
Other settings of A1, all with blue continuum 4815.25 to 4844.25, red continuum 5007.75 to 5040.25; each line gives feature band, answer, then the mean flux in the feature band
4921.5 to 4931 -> 0.23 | 5.01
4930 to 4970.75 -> -0.56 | 5.17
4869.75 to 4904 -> 0.04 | 5.19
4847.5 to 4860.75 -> 1.02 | 4.83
